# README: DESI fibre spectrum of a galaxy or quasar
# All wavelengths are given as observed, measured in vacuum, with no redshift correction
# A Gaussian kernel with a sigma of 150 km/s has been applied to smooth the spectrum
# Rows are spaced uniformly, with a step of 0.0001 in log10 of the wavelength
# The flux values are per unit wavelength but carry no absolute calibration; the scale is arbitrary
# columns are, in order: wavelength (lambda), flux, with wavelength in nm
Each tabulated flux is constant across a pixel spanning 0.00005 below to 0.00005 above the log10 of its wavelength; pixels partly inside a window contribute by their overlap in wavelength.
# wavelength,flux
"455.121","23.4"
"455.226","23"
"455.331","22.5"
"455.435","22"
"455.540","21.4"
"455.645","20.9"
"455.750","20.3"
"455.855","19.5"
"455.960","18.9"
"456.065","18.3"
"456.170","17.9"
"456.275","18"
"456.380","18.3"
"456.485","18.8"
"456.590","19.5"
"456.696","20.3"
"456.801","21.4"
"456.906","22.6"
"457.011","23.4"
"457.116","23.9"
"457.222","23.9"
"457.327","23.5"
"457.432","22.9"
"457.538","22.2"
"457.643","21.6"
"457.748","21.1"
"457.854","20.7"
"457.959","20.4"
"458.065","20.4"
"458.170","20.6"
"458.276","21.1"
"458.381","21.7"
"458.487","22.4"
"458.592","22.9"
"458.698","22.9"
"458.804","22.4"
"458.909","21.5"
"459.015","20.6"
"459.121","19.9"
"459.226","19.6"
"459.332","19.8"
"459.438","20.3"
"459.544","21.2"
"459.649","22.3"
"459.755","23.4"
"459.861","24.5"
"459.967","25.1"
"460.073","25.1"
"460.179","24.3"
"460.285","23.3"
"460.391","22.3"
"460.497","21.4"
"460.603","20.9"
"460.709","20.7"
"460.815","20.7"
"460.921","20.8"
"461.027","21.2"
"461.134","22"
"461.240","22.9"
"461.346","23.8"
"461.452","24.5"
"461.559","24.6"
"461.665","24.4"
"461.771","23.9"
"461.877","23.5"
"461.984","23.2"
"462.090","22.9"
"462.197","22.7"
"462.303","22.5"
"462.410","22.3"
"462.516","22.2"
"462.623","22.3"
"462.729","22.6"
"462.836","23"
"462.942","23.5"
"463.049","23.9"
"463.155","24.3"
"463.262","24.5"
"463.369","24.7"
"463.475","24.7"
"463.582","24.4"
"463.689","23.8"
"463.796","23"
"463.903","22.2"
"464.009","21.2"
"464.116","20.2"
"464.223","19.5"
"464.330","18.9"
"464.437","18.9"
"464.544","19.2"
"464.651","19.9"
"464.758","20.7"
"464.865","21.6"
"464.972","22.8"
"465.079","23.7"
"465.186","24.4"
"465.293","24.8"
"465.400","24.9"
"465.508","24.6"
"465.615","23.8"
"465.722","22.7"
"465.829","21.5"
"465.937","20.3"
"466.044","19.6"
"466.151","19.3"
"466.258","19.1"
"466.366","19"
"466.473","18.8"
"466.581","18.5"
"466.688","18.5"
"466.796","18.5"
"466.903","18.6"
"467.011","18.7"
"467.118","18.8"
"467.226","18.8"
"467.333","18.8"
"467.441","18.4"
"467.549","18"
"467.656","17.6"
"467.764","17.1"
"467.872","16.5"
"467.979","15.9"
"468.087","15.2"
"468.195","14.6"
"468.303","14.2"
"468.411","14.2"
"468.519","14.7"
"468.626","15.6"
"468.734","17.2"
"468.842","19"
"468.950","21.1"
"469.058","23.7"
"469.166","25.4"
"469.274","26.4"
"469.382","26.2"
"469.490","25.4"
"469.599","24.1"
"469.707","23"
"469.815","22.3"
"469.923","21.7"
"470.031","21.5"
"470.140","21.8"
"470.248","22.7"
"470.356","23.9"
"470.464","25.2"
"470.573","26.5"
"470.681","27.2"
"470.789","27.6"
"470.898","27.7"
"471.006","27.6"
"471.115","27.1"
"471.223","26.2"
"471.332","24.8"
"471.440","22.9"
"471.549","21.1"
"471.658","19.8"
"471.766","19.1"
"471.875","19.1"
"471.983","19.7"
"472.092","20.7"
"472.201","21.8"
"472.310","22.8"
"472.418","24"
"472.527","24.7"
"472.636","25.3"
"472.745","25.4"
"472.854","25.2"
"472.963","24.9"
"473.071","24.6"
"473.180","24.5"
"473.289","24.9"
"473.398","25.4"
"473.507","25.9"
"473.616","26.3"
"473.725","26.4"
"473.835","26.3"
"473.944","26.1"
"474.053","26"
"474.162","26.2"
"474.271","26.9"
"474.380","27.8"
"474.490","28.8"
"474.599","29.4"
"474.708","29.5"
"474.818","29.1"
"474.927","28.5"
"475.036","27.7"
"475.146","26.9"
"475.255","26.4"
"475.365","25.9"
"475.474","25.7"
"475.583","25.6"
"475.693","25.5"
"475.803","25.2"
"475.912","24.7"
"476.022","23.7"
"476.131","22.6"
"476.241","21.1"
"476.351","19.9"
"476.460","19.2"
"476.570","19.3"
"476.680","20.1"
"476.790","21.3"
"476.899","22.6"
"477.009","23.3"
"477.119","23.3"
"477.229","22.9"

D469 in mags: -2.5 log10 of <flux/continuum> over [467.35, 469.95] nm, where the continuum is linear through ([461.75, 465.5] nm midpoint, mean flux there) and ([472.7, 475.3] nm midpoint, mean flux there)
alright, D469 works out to 0.26 mag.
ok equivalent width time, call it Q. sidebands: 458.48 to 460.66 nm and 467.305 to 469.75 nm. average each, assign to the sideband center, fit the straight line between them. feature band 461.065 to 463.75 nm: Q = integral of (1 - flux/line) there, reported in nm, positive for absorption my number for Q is -0.281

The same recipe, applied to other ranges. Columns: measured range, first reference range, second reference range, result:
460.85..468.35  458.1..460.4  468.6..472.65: 0.492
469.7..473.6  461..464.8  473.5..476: 0.273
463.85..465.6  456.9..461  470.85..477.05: 0.093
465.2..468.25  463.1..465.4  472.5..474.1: 0.496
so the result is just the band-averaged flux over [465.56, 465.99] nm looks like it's 22.1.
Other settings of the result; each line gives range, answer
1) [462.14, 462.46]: 22.5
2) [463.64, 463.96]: 23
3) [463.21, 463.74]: 24.4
